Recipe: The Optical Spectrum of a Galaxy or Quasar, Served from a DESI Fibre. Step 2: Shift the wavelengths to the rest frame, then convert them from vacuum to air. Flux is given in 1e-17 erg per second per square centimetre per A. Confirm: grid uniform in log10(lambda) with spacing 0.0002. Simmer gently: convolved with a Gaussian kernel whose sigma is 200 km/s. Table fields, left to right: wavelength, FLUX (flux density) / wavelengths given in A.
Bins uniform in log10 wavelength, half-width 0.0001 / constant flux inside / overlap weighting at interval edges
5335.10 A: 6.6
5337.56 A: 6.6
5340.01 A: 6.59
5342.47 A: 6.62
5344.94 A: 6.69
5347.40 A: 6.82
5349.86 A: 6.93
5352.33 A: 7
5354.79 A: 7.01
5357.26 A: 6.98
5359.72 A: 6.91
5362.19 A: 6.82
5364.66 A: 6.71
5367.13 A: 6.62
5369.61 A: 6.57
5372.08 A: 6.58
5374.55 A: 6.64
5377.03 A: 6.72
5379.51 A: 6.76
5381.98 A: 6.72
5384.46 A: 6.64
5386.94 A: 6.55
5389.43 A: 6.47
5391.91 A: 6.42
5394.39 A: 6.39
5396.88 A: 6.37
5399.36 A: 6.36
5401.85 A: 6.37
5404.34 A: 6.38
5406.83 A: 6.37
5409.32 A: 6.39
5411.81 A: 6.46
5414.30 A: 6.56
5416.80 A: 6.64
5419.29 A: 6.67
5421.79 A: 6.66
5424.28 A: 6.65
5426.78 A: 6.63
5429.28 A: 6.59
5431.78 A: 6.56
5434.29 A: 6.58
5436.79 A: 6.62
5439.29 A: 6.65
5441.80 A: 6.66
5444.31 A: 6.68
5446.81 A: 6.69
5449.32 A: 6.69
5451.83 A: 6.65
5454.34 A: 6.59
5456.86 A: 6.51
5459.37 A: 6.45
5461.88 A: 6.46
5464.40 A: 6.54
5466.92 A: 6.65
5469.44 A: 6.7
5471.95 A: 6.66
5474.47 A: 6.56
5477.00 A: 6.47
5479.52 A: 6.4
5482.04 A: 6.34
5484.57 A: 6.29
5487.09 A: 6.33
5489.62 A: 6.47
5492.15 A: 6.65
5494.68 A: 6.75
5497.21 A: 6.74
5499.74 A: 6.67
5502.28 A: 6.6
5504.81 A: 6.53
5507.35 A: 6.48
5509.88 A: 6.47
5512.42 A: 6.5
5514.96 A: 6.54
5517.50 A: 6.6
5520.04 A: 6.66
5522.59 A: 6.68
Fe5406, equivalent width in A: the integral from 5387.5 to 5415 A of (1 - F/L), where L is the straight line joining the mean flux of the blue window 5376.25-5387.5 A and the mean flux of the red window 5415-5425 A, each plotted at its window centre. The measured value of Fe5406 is 1.1 A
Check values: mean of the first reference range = 6.69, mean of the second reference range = 6.65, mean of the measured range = 6.41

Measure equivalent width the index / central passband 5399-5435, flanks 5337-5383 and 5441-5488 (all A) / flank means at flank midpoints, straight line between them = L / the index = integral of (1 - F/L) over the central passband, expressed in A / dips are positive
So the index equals 0.6 A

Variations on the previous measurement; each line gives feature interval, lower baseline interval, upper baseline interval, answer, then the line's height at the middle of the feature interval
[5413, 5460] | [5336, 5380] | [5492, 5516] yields 0.3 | 6.67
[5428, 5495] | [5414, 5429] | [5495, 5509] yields 0.7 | 6.62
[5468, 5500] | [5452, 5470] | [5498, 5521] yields 0.1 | 6.56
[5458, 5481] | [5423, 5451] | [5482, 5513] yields 0.1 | 6.58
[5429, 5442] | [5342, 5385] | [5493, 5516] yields 0.1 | 6.68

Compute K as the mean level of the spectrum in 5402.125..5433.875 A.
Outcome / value 6.54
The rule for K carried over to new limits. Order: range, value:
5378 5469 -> 6.56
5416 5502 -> 6.58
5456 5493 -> 6.5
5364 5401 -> 6.56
